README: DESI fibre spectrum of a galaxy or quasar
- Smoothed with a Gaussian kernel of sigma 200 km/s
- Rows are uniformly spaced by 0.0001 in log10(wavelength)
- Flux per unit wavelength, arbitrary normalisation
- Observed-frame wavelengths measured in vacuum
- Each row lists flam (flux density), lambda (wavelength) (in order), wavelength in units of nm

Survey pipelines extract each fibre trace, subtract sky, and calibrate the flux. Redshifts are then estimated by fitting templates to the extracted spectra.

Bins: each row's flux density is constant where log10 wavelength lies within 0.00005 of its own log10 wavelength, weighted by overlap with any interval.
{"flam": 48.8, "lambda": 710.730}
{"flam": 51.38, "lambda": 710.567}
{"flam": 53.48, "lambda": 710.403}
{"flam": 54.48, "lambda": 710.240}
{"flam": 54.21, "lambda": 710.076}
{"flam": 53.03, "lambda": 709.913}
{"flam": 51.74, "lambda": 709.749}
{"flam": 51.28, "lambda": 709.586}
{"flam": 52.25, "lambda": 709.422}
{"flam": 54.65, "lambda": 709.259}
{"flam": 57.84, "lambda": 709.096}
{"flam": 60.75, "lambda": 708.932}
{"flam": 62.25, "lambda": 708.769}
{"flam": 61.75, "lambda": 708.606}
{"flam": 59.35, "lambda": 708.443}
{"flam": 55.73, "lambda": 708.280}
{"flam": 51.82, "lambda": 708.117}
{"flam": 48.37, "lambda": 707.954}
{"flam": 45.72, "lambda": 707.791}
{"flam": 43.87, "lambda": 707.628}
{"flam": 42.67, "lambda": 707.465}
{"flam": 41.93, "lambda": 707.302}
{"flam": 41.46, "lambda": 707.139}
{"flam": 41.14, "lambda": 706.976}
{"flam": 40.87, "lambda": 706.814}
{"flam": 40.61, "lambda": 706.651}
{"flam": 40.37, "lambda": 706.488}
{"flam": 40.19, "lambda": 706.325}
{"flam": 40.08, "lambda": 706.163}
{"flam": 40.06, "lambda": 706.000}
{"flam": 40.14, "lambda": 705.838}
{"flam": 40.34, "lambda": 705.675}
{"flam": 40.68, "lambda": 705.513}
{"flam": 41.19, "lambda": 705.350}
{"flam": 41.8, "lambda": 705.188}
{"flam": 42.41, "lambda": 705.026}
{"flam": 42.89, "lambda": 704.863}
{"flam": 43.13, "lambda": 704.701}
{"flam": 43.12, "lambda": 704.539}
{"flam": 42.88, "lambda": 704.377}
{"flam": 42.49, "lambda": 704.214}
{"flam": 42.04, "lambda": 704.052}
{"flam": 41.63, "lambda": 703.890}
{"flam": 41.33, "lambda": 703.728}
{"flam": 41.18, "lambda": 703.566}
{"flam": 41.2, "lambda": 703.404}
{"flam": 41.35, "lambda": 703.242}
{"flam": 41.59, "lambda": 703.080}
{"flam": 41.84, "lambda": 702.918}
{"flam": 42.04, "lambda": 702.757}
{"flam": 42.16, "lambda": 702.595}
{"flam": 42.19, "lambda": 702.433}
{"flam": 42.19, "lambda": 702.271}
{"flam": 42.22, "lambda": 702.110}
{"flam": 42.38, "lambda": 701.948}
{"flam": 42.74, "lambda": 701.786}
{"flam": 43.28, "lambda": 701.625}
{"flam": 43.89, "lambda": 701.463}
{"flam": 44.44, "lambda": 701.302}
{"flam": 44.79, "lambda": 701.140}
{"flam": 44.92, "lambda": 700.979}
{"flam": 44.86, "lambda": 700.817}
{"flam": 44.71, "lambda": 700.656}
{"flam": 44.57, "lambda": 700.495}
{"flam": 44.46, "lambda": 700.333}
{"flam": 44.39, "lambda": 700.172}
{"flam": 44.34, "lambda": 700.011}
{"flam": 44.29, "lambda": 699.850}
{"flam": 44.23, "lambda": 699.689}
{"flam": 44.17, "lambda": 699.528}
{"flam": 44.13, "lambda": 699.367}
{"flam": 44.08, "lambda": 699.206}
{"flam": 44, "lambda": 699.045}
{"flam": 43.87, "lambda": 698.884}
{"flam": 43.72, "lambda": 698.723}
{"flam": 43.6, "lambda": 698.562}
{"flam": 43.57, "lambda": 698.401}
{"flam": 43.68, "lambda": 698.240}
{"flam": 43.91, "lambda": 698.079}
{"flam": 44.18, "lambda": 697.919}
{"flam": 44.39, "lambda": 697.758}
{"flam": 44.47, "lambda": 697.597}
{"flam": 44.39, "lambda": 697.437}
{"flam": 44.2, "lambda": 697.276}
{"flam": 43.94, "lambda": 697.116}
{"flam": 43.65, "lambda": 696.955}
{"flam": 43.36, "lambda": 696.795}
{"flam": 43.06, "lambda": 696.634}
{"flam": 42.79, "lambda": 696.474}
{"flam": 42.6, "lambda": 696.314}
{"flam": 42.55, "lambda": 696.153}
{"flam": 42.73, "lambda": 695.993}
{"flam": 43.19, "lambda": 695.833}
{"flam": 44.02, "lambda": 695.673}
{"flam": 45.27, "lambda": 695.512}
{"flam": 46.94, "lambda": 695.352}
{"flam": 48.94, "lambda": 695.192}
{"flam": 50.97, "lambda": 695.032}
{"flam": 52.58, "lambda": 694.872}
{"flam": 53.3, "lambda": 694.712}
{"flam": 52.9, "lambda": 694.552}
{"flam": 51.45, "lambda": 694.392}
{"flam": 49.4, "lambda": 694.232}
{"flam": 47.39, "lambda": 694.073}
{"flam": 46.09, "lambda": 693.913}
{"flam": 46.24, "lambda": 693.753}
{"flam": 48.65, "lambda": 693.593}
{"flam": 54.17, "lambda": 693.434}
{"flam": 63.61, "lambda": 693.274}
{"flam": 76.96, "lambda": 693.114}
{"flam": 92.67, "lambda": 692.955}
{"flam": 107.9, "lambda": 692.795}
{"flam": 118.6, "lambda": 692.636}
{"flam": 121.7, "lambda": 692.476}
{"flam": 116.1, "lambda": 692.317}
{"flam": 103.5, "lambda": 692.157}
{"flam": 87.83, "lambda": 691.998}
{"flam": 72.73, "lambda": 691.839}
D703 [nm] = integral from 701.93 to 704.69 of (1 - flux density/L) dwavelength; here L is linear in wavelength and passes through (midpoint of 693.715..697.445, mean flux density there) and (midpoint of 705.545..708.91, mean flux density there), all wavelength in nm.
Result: 0.25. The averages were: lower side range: 46.4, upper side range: 46.1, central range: 42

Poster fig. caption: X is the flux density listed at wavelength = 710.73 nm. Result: 48.8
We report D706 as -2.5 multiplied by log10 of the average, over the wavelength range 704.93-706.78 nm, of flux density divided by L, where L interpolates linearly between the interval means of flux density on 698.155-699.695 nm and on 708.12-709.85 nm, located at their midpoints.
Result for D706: 0.28 mag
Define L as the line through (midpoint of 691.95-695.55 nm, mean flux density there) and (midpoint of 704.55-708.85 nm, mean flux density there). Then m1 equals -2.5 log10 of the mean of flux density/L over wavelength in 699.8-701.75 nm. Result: 0.25 mag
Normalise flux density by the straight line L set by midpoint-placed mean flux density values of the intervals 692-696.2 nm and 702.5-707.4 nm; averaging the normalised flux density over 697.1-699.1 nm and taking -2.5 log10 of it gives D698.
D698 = 0.26 mag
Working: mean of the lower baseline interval 64.7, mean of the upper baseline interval 41.5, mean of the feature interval 44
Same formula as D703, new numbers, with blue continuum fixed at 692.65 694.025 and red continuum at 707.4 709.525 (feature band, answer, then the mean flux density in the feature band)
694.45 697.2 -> 0.85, 46.1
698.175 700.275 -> 0.63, 44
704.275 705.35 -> 0.28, 42.6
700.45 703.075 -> 0.75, 43.3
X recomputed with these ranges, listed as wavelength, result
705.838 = 40.14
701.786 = 42.74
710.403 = 53.48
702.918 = 41.84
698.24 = 43.68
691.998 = 87.83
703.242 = 41.35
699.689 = 44.23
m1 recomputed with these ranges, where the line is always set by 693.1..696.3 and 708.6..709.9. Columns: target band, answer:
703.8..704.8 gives 0.26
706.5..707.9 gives 0.29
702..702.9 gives 0.25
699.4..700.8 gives 0.17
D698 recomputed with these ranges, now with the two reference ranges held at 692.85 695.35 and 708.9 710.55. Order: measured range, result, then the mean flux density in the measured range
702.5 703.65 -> 0.30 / 41.6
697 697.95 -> 0.25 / 44.2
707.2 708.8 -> 0.07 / 50.9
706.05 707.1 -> 0.32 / 40.6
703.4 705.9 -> 0.29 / 41.8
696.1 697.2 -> 0.28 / 43.2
